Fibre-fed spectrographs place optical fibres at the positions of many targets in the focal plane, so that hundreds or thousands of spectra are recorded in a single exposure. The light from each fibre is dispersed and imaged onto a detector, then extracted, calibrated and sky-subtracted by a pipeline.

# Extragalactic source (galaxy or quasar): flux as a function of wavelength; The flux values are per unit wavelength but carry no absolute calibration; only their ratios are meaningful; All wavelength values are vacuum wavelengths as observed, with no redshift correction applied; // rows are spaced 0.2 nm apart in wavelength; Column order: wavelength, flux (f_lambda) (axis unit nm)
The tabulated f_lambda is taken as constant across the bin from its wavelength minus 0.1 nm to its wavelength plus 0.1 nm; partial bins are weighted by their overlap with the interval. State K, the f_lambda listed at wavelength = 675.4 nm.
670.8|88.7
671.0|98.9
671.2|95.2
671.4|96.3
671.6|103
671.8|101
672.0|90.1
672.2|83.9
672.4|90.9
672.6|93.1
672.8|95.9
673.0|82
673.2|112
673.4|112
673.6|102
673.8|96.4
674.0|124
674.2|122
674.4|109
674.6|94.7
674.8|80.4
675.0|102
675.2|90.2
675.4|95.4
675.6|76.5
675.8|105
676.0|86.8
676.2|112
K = 95.4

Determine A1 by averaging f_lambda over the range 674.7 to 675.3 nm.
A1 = 90.9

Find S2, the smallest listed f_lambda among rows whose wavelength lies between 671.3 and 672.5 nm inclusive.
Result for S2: 83.9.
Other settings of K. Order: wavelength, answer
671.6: 103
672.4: 90.9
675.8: 105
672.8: 95.9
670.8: 88.7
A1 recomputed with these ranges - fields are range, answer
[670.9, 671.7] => 98.4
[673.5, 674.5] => 111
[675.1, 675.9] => 91.8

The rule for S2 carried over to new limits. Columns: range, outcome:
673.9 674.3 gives 122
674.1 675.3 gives 80.4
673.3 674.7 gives 94.7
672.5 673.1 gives 82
